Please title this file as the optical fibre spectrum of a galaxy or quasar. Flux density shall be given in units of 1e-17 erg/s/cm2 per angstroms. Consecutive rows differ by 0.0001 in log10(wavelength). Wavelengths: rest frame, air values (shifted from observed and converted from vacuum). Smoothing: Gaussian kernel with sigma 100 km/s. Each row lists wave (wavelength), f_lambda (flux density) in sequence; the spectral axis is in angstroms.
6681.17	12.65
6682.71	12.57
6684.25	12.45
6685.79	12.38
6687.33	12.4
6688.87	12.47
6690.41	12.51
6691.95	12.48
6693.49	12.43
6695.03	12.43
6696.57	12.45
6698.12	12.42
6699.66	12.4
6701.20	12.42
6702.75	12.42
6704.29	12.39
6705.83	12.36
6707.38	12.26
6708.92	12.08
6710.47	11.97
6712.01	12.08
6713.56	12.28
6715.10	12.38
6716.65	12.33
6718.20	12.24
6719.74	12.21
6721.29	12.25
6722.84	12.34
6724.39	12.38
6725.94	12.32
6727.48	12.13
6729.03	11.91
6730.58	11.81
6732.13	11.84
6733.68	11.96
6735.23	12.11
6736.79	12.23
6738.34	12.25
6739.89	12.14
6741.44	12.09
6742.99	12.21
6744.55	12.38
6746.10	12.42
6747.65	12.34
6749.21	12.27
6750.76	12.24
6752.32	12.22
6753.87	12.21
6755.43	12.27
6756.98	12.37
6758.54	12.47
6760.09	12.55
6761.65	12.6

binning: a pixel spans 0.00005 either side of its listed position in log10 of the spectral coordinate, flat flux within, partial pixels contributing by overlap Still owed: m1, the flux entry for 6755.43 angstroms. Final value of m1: 12.27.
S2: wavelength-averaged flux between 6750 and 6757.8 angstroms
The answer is 12.3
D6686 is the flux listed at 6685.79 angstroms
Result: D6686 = 12.38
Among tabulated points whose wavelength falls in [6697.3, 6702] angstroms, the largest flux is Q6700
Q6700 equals 12.42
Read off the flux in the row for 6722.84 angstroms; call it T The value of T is 12.34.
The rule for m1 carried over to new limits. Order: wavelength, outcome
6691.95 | 12.48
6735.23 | 12.11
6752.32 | 12.22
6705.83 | 12.36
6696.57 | 12.45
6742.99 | 12.21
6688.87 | 12.47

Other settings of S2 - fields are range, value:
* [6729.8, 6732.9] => 11.8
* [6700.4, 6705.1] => 12.4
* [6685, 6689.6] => 12.4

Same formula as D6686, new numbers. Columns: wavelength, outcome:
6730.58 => 11.81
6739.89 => 12.14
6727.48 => 12.13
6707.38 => 12.26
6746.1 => 12.42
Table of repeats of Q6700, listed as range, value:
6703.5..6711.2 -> 12.39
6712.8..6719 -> 12.38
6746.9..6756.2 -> 12.34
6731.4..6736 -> 12.11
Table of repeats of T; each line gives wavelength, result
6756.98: 12.37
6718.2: 12.24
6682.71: 12.57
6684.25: 12.45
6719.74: 12.21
